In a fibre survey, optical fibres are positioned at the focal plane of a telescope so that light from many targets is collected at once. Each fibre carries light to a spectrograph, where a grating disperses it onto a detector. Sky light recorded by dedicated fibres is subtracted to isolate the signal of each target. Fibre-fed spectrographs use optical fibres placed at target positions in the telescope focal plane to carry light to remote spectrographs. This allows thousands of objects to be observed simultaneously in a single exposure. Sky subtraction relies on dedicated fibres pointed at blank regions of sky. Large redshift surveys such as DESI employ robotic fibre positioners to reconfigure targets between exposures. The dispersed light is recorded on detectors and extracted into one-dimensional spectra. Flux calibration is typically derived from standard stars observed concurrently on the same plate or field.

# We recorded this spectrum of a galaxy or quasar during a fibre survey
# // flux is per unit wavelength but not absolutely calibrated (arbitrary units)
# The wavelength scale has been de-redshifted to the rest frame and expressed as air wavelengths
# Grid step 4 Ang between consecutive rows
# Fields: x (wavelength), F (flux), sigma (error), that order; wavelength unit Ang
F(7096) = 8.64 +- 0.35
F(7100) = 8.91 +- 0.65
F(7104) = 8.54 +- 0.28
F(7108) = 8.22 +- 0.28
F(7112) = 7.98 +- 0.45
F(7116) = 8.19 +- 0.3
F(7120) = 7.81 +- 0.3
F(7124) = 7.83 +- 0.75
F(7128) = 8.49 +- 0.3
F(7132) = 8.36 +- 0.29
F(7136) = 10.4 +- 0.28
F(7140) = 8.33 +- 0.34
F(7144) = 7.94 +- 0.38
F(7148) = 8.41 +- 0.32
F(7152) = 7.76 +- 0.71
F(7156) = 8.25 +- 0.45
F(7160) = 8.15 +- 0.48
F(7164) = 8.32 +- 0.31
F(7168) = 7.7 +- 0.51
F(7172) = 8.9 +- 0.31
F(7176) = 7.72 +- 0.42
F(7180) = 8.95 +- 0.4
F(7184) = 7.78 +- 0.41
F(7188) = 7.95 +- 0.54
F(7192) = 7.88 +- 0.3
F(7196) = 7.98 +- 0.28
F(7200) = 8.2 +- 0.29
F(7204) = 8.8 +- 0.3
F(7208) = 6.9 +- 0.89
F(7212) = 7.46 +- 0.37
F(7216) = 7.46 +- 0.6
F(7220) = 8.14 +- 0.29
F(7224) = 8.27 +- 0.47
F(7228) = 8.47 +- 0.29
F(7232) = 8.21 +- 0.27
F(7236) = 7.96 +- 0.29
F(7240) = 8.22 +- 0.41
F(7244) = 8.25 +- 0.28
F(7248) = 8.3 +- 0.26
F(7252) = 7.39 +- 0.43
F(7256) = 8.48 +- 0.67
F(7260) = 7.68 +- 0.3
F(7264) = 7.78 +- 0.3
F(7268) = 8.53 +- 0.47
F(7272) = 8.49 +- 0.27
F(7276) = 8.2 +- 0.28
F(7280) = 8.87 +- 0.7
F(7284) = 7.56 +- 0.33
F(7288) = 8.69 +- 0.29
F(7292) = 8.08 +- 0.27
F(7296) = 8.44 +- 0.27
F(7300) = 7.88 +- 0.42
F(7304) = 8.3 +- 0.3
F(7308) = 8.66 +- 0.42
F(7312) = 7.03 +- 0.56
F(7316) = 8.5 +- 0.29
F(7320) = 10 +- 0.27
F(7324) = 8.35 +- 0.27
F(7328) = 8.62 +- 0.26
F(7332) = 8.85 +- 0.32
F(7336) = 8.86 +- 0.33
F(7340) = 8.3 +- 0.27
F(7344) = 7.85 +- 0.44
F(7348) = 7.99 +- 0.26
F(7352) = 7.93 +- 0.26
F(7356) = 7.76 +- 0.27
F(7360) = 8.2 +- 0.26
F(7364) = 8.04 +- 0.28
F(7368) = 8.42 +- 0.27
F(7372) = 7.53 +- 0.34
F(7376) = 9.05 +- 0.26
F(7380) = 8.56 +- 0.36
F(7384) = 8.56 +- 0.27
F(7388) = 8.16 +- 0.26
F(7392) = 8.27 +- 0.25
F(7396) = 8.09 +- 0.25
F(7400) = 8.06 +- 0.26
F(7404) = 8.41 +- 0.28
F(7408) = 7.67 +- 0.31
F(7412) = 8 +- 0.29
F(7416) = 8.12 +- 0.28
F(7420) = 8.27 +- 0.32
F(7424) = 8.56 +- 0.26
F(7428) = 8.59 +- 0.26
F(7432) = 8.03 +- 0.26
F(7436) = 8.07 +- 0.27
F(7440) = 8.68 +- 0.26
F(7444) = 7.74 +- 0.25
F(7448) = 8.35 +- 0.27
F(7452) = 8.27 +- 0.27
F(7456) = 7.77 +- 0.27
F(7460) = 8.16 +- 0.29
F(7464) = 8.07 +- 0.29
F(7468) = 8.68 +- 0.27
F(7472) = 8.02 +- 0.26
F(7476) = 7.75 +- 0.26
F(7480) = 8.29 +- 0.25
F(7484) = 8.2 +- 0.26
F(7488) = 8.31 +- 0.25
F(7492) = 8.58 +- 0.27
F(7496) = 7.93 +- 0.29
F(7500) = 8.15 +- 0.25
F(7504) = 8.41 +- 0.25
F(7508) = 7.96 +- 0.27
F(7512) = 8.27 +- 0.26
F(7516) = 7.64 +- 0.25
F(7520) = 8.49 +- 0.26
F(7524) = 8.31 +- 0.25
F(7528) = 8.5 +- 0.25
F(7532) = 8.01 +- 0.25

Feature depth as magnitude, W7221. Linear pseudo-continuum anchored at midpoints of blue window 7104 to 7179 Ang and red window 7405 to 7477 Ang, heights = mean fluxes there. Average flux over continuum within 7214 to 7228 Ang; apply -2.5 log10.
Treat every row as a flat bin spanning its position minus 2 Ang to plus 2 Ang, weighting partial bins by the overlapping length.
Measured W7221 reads 0.03 mag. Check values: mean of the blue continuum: 8.28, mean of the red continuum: 8.16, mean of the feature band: 8.03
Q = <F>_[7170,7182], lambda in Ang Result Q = 8.52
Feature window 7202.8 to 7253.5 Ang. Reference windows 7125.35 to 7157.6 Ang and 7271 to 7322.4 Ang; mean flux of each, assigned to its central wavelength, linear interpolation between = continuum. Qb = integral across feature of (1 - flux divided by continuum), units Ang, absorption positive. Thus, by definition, 2.61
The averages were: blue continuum 8.48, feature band 7.98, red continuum 8.36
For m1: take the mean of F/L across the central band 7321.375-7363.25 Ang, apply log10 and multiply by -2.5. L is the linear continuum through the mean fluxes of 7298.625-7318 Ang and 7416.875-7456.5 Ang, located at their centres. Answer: -0.02 mag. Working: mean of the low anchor 8.08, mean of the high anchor 8.25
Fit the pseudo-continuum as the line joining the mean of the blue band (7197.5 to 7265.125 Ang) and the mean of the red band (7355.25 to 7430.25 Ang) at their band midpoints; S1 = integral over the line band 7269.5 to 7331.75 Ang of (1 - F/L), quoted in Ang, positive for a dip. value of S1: -2.2 Ang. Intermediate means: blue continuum 8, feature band 8.39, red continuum 8.23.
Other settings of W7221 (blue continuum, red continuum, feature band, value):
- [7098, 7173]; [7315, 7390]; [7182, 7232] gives 0.05 mag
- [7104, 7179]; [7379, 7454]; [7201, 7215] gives 0.07 mag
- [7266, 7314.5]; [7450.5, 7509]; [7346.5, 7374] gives 0.03 mag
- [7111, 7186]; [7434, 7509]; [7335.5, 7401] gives 0.00 mag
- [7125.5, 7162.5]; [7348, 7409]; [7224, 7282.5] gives 0.02 mag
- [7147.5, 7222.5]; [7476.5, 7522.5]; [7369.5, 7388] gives -0.04 mag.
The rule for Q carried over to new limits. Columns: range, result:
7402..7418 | 8.05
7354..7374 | 7.99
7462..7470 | 8.38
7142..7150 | 8.18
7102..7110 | 8.38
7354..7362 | 7.98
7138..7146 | 8.13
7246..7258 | 8.06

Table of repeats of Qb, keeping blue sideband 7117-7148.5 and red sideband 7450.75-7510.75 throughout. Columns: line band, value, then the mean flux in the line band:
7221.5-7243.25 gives 0.4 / 8.23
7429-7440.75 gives -0.1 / 8.24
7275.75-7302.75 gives 0.2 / 8.25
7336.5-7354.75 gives 0.4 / 8.08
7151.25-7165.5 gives 0.5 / 8.14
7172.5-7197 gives 0.9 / 8.1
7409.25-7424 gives 0.1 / 8.16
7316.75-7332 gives -1.2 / 8.93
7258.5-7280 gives 0.3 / 8.21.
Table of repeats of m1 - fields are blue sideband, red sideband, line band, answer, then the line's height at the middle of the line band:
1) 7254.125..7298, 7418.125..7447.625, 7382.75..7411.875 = 0.016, 8.27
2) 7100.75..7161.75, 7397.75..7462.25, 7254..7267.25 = 0.030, 8.26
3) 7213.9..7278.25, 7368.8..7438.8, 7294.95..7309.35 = -0.018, 8.16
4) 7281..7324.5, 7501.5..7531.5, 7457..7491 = 0.007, 8.24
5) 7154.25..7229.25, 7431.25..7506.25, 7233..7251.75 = -0.003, 8.08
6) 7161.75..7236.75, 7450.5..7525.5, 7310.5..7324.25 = -0.057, 8.1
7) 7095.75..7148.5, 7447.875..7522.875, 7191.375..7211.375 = 0.060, 8.37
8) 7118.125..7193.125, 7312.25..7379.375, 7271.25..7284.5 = -0.002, 8.33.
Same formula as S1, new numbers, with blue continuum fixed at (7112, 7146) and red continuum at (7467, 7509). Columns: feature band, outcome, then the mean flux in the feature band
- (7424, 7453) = -0.14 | 8.27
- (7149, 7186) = 0.87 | 8.18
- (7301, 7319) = 0.18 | 8.21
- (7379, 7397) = -0.16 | 8.33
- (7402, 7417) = 0.36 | 8.05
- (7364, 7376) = 0.14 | 8.17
